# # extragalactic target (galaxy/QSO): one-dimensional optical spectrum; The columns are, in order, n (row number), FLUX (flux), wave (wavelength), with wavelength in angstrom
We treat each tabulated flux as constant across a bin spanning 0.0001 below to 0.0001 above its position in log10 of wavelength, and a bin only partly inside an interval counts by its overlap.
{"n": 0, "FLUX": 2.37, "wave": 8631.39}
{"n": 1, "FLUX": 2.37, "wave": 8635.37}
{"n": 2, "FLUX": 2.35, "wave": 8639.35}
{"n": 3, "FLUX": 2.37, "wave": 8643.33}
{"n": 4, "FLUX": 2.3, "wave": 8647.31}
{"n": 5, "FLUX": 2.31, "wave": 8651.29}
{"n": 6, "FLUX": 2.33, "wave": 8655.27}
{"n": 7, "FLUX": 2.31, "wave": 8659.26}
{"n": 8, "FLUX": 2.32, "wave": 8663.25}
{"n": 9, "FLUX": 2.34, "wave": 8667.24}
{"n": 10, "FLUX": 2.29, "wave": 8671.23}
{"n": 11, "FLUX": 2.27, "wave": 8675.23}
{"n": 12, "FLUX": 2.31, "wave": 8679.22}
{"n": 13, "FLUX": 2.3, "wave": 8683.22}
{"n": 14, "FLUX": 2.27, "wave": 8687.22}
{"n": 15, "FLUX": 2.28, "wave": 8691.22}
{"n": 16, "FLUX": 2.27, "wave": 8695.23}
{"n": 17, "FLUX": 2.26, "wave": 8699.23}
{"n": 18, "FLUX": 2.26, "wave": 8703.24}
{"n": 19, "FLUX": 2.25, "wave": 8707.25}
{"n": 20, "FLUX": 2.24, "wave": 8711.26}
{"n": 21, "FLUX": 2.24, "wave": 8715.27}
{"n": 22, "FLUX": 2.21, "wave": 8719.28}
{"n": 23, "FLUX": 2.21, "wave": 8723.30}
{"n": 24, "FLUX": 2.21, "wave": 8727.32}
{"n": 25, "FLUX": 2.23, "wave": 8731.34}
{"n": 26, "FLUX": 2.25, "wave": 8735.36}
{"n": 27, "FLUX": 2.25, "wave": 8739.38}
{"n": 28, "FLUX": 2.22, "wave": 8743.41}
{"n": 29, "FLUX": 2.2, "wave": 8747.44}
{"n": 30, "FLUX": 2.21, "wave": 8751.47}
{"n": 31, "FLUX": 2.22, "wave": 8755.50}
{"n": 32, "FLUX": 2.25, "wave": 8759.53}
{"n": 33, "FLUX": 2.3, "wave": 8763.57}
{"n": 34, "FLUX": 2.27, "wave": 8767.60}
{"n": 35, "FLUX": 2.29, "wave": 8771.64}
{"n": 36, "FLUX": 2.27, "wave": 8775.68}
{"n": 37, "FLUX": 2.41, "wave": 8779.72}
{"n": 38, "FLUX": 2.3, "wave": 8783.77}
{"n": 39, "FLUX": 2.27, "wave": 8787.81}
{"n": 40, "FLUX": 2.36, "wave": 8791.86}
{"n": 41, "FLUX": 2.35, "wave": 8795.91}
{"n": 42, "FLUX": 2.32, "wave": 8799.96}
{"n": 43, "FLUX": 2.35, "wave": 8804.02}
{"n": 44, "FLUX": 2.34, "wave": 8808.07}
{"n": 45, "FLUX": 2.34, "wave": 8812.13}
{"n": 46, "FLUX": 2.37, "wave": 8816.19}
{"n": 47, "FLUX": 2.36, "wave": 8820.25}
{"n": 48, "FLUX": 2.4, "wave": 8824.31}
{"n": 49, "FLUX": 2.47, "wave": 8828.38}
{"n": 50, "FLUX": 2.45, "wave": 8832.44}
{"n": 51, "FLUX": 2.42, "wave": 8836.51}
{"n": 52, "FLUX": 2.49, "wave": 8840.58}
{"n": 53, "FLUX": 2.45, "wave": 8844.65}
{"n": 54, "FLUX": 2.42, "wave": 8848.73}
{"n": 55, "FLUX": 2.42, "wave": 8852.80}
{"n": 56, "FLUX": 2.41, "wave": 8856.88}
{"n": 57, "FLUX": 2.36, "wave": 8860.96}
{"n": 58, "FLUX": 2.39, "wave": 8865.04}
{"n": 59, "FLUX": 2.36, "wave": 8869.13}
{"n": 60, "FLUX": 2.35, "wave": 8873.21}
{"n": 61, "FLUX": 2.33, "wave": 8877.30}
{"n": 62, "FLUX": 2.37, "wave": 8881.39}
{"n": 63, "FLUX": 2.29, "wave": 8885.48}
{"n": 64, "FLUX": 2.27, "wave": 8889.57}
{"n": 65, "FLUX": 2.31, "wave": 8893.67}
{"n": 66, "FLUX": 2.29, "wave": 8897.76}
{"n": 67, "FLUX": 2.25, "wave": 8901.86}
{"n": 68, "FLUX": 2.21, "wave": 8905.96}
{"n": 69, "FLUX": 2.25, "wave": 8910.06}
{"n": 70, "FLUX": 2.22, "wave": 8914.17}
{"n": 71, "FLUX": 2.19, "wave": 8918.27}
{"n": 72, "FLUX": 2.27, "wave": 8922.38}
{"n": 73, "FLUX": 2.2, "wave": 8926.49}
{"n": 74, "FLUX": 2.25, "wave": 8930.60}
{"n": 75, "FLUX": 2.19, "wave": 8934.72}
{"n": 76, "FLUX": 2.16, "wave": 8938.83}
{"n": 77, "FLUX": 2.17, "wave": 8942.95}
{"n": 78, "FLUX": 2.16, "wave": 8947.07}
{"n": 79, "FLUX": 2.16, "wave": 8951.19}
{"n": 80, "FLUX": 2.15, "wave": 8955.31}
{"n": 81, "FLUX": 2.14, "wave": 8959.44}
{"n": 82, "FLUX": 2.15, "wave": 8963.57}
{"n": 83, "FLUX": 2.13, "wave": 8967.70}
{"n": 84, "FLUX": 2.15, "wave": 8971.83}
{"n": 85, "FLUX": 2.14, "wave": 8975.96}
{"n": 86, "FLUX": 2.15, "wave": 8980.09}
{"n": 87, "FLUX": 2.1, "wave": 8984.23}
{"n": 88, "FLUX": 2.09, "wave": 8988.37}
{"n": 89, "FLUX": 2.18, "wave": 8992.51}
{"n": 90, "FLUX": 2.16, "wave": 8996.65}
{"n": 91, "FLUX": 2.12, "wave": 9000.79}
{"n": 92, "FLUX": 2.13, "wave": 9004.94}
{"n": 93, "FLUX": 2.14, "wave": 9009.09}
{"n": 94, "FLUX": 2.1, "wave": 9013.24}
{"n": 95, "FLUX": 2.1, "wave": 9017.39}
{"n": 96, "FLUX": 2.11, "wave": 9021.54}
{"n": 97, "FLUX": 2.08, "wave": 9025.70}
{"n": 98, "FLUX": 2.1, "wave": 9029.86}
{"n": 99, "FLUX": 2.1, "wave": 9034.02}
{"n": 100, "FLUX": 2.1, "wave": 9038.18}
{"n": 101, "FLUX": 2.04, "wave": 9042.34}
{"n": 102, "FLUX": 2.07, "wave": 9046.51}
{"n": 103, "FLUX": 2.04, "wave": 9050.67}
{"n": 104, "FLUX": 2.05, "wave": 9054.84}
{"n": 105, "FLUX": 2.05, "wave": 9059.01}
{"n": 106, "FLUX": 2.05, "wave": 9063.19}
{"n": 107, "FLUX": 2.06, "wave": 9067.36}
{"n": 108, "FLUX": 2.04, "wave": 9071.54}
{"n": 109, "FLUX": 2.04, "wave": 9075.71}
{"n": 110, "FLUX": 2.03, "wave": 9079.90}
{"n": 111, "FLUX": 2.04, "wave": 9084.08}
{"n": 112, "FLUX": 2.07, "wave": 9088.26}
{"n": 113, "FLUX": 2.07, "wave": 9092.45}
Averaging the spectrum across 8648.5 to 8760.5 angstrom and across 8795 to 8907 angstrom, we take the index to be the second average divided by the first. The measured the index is 1.05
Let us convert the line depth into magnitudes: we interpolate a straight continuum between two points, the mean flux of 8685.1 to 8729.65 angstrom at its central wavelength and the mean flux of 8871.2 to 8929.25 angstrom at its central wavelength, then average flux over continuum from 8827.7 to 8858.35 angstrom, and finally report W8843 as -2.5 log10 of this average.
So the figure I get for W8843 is -0.08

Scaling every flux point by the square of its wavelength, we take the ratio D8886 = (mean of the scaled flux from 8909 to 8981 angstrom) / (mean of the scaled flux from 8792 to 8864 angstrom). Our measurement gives 0.9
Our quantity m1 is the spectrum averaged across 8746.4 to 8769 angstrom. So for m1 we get 2.24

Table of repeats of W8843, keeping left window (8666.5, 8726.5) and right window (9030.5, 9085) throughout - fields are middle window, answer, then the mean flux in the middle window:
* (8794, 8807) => -0.06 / 2.34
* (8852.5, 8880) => -0.10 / 2.37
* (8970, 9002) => -0.02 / 2.14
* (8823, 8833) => -0.12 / 2.44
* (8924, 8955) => -0.03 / 2.18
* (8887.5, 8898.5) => -0.07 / 2.29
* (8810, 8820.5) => -0.08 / 2.36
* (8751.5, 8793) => -0.03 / 2.29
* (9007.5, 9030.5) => -0.01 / 2.1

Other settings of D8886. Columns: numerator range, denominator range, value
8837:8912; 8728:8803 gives 1.06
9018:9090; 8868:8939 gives 0.94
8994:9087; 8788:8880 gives 0.91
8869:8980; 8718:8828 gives 1.00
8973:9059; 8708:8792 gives 0.99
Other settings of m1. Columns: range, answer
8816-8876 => 2.41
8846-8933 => 2.31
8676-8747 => 2.25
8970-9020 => 2.13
